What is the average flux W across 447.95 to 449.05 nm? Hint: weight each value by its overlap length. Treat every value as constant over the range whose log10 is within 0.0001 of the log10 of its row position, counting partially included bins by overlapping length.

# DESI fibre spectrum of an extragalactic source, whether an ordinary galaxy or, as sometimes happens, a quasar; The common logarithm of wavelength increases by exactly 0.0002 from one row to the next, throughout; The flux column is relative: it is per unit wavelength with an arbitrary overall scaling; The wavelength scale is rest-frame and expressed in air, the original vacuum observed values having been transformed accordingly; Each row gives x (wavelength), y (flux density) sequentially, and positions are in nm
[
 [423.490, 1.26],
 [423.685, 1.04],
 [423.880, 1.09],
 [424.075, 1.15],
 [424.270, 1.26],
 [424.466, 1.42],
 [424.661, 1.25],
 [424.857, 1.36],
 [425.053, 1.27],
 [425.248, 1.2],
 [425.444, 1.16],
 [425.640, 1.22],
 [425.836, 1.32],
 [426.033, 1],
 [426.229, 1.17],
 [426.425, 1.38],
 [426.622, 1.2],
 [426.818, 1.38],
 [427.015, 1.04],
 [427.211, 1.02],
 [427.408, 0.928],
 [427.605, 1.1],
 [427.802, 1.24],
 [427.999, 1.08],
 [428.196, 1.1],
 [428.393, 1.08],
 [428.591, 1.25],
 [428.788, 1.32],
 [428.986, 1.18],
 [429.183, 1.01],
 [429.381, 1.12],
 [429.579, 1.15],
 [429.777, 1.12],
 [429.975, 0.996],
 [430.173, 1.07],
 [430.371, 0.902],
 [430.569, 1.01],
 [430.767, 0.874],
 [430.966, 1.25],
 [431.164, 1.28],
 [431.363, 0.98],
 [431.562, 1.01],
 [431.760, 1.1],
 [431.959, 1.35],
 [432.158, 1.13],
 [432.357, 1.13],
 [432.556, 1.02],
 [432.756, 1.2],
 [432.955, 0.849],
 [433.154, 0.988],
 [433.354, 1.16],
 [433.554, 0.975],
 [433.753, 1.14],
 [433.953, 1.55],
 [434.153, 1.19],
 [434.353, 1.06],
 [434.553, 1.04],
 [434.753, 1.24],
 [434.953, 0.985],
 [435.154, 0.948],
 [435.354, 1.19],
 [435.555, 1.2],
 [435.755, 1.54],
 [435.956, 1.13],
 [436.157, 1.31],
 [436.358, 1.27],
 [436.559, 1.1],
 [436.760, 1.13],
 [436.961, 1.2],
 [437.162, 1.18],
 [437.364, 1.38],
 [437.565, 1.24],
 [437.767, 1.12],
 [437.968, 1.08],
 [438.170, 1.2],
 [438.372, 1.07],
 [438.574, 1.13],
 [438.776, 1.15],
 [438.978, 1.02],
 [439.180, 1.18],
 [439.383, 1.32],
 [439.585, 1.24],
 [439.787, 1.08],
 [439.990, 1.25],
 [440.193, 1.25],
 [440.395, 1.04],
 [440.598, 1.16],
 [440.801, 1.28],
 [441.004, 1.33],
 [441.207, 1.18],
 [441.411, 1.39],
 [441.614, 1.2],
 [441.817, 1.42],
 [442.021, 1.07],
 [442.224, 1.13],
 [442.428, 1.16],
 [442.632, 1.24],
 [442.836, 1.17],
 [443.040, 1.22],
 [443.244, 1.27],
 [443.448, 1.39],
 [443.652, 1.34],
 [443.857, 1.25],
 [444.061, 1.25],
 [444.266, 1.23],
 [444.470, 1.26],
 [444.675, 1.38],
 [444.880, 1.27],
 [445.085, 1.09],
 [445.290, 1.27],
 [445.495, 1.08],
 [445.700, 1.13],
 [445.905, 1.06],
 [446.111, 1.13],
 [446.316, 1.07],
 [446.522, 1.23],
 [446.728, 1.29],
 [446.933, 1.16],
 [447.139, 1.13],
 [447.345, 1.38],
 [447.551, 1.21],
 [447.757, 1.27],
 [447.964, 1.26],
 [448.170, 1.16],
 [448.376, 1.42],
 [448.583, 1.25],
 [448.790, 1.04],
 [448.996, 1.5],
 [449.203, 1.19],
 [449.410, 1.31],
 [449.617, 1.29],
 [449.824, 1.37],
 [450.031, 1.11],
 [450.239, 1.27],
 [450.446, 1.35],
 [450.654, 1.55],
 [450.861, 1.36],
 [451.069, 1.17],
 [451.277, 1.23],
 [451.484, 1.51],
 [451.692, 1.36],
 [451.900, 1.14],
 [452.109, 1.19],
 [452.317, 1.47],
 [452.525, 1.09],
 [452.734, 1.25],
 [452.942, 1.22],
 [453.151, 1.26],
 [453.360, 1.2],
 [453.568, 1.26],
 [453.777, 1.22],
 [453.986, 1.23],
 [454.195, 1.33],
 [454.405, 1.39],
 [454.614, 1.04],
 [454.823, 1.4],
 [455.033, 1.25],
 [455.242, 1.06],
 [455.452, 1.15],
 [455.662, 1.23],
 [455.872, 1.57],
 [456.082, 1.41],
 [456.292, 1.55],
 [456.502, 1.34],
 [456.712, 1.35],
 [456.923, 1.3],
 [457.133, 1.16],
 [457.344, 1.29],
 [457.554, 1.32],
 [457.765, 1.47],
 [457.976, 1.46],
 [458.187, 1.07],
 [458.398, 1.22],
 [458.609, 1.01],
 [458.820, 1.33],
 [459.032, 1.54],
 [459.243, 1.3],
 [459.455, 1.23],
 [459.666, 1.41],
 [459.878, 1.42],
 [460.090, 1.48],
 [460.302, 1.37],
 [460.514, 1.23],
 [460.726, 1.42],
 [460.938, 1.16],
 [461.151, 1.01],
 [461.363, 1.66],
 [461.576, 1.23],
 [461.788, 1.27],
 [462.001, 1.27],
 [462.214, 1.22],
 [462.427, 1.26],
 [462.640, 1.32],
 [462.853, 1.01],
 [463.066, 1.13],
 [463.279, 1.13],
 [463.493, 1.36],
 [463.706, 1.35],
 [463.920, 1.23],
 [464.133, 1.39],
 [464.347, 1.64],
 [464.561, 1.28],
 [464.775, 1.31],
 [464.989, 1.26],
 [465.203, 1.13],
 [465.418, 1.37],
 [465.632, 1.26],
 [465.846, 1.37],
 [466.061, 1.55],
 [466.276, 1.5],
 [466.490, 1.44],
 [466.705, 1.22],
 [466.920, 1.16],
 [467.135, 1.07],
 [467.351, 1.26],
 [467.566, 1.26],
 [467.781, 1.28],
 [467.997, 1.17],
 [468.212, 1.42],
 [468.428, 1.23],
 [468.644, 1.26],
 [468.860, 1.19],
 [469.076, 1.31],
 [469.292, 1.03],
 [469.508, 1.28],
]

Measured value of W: 1.26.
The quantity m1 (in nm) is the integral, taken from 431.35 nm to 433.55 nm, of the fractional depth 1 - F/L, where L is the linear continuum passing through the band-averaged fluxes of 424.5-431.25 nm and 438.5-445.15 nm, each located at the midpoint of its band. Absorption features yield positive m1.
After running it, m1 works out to 0.171 nm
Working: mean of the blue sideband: 1.15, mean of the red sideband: 1.22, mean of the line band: 1.08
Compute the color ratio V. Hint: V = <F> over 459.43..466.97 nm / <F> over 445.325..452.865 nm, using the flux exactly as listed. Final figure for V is 1.05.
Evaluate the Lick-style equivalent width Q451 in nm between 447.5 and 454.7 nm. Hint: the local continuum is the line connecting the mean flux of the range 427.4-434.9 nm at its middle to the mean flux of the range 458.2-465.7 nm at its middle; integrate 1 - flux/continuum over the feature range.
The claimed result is -0.266 nm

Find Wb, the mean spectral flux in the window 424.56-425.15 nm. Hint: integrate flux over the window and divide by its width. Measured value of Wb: 1.29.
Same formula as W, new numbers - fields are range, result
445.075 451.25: 1.24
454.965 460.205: 1.32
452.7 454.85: 1.25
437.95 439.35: 1.13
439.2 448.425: 1.22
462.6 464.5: 1.28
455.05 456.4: 1.32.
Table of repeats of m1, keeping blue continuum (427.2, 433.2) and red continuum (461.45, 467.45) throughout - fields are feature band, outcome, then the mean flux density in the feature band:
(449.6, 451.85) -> -0.21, 1.32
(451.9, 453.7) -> -0.02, 1.24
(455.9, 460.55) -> -0.31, 1.34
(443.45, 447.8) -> -0.13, 1.22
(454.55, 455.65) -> 0.04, 1.19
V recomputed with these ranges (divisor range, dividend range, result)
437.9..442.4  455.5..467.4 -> 1.10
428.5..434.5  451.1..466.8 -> 1.17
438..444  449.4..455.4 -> 1.05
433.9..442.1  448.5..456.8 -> 1.08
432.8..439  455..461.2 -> 1.13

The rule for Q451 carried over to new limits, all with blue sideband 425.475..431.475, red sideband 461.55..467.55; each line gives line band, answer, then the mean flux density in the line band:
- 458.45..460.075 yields -0.081 nm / 1.33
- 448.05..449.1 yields -0.051 nm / 1.27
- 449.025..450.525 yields -0.074 nm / 1.28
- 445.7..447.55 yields 0.040 nm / 1.18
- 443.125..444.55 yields -0.108 nm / 1.28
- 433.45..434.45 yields -0.029 nm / 1.18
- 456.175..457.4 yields -0.081 nm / 1.33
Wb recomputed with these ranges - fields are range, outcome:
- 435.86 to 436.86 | 1.19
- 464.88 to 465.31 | 1.2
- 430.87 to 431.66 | 1.13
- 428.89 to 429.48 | 1.1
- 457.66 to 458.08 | 1.46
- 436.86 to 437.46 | 1.25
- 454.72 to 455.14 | 1.32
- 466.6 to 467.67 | 1.19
